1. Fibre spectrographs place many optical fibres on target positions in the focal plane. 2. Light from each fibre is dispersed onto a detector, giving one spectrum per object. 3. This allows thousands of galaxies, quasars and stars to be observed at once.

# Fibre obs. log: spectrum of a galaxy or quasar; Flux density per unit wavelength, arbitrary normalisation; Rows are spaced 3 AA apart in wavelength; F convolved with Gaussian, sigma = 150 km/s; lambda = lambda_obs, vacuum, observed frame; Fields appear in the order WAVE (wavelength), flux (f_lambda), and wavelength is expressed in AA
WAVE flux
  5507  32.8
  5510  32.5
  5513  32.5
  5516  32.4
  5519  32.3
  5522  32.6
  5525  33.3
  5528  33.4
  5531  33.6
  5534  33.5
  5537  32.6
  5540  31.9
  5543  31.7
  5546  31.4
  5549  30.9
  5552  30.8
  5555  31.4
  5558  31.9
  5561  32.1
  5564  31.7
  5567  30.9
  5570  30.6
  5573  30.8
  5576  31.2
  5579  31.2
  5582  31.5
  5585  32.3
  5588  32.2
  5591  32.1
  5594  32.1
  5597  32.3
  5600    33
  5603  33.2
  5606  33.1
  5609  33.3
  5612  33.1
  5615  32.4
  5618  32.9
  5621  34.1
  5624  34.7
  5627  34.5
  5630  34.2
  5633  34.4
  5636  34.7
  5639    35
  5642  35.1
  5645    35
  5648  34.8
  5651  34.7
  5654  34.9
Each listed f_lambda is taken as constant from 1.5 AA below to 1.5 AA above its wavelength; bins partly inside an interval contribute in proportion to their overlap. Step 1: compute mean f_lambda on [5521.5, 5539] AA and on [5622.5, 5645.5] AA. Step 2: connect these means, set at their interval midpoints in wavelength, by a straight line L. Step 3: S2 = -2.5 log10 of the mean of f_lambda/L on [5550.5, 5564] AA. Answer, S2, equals 0.07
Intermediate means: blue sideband 33.2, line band 31.6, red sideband 34.7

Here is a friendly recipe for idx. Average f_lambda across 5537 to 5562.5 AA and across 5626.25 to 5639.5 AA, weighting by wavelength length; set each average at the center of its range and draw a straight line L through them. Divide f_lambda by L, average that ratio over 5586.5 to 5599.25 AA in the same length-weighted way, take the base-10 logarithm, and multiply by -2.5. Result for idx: 0.030 mag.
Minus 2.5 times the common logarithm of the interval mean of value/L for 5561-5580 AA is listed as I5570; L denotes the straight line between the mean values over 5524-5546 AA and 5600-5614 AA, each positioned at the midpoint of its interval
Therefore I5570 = 0.06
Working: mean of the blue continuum 32.7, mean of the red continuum 33.1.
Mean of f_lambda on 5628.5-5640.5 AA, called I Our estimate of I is 34.6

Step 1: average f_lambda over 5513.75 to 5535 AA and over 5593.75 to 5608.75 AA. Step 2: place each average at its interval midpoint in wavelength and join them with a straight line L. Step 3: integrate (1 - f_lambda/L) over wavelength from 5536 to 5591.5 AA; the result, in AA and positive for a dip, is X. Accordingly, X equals 2.3 AA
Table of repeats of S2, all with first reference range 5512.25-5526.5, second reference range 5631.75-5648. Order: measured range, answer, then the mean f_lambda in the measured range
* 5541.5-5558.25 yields 0.06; 31.3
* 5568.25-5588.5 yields 0.08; 31.4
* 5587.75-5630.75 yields 0.04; 33.2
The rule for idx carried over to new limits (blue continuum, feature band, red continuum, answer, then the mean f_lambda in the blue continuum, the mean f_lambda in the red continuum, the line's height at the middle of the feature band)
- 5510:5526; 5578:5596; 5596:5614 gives 0.03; 32.6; 33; 32.9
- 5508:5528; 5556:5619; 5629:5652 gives 0.06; 32.7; 34.8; 33.8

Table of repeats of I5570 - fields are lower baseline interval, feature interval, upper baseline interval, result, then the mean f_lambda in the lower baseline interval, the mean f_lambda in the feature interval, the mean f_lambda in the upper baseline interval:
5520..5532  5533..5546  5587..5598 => 0.02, 33.2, 32.3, 32.2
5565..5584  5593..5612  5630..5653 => -0.01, 31.1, 32.9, 34.8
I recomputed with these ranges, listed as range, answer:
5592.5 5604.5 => 32.6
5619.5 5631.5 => 34.4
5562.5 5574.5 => 31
